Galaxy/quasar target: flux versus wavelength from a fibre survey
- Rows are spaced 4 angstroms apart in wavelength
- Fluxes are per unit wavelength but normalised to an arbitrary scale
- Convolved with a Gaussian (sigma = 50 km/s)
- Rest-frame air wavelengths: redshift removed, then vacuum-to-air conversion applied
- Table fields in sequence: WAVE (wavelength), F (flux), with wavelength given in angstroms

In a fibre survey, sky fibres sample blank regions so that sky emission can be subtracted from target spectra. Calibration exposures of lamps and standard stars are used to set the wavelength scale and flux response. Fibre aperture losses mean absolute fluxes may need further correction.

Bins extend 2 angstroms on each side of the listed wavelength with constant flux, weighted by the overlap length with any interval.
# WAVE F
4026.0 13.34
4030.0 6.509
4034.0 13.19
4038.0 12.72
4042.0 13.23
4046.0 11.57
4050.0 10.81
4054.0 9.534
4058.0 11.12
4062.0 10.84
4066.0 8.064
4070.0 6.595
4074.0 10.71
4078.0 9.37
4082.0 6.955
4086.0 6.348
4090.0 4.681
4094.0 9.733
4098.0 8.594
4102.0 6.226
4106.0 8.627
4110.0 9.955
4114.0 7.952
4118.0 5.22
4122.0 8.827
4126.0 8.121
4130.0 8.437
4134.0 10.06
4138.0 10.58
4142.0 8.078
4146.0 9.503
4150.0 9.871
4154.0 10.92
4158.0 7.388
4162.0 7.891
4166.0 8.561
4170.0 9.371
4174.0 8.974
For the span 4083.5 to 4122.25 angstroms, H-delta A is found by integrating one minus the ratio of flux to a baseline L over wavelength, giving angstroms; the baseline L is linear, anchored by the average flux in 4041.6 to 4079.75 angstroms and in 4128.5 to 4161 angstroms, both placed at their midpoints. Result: 8.5 angstroms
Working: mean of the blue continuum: 10.1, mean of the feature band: 7.55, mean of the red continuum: 9.32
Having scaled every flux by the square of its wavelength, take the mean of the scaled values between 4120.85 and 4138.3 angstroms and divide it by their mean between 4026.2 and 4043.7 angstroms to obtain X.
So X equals 0.82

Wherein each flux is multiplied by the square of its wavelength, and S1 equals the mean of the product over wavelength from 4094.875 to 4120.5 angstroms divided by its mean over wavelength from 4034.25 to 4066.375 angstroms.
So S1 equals 0.72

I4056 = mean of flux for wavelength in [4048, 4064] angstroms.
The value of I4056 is 10.6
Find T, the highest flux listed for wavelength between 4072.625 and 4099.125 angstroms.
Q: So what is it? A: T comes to 10.71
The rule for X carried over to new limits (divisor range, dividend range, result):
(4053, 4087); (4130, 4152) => 1.11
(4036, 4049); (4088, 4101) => 0.63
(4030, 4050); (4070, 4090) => 0.67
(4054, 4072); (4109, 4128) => 0.88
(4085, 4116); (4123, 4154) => 1.22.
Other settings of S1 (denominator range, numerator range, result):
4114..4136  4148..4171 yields 1.12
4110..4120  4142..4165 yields 1.26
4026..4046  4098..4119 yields 0.70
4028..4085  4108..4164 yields 0.91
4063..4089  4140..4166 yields 1.16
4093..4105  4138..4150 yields 1.17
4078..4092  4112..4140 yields 1.33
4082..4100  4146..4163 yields 1.29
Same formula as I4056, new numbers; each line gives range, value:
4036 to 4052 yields 12.1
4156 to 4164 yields 7.64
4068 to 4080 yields 8.89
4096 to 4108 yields 7.82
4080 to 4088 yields 6.65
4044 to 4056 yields 10.6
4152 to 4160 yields 9.15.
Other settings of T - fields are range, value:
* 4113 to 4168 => 10.92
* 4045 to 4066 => 11.57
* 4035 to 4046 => 13.23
